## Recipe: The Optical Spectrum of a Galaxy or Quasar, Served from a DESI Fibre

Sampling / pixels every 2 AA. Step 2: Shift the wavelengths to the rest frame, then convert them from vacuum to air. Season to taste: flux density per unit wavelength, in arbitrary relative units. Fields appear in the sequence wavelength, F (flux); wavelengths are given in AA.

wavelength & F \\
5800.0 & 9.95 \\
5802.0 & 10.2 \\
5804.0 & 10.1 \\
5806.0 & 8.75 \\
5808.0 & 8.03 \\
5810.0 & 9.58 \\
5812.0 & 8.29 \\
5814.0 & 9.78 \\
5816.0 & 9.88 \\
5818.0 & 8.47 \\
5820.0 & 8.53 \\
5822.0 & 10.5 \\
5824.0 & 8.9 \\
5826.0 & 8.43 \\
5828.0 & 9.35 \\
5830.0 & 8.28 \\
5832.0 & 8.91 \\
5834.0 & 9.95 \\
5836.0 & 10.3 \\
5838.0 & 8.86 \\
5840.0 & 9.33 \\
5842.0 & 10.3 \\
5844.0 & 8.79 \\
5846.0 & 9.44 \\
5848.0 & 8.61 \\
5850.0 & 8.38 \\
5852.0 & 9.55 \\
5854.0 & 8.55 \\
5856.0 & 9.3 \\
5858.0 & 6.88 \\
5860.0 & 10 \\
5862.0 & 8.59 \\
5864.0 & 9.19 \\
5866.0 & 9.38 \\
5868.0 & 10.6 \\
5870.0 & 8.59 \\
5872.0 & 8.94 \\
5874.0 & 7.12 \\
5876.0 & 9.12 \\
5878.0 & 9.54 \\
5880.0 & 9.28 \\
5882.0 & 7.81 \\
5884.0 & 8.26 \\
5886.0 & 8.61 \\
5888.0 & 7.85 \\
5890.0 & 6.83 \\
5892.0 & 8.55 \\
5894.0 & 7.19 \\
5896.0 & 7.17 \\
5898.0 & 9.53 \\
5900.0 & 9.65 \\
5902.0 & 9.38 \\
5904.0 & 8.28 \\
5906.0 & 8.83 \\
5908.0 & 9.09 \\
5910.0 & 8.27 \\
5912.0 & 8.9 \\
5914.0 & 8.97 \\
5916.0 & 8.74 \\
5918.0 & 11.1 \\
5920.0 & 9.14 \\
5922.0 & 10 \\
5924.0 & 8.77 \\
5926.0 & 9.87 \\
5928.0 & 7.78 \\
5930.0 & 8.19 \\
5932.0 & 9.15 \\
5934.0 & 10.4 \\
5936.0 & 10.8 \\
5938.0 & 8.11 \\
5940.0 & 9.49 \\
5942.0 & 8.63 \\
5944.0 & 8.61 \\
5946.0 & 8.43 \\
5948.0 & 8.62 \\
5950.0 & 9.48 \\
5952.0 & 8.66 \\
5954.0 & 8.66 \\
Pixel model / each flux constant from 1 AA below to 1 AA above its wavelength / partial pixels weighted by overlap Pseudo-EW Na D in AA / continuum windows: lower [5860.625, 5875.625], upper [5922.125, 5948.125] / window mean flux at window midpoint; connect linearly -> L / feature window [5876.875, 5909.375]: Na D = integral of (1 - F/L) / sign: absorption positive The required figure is 1.8 AA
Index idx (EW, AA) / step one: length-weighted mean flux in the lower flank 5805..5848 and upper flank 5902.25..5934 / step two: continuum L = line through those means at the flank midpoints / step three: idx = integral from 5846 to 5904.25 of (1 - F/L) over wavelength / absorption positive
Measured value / 2.8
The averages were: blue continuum 9.16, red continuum 9.06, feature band 8.66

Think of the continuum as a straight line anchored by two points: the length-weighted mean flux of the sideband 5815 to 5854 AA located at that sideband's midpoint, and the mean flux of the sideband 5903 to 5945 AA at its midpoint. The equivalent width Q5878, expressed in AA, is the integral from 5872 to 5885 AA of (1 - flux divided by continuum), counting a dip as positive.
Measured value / 0.8 AA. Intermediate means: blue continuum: 9.18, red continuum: 9.1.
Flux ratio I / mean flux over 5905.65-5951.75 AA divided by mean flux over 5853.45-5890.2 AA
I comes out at 1.05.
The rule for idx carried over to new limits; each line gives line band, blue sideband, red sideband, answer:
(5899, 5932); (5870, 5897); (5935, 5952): -1.7 AA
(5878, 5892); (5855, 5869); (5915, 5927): 1.6 AA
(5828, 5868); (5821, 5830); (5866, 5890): -0.8 AA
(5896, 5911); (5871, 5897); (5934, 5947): -0.7 AA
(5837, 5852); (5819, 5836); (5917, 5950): 0.1 AA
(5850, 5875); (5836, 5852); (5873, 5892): -0.3 AA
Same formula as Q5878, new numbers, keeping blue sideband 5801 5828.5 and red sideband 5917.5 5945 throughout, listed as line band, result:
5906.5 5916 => 0.5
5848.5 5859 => 0.8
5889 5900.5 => 1.4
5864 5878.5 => 0.3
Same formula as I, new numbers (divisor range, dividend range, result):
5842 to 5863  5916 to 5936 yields 1.06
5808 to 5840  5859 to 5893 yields 0.95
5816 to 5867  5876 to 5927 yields 0.97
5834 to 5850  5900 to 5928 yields 0.98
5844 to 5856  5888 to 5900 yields 0.90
